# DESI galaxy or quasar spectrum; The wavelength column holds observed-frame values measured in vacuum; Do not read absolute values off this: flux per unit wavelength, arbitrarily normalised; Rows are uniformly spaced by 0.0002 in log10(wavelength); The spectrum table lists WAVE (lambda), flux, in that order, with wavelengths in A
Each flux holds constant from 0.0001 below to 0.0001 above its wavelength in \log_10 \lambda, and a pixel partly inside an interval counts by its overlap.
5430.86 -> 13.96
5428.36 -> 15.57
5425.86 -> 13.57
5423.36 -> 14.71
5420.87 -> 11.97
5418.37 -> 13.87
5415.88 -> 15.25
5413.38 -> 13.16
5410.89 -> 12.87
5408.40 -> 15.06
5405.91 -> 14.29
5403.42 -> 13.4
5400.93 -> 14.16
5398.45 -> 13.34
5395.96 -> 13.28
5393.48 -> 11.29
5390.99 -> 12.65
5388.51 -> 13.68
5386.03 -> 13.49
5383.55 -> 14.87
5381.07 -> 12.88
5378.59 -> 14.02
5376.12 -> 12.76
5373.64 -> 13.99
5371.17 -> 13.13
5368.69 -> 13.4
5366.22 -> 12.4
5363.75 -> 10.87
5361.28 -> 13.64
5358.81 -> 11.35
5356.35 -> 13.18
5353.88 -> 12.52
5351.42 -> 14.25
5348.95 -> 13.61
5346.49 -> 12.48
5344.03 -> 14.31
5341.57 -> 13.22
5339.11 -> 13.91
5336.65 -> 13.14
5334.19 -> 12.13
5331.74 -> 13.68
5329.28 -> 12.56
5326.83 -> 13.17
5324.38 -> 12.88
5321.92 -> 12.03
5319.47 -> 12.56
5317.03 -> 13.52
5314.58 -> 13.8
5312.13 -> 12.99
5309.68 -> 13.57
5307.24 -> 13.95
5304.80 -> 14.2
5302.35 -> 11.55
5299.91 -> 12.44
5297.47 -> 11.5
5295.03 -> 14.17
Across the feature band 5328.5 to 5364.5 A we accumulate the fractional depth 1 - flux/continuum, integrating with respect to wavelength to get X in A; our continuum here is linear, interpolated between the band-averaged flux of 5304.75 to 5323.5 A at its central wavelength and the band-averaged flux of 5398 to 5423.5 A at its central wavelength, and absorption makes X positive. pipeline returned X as 1.13 A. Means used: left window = 13.3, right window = 13.8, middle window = 13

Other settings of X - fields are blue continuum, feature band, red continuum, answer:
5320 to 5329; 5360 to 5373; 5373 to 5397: 0.3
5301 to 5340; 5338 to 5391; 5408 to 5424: 0.7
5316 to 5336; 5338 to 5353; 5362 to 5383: -0.8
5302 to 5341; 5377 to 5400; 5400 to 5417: 0.9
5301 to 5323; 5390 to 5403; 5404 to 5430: 0.8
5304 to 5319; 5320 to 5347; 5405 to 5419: 1.3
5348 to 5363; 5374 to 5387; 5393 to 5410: -0.3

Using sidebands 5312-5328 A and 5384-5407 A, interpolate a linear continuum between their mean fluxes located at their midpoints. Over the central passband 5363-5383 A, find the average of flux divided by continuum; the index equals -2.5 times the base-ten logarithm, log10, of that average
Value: 0.02 mag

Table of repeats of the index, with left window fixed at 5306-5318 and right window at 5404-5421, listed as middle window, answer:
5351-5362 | 0.07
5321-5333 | 0.06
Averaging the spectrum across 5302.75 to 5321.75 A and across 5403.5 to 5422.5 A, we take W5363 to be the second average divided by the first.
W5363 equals 1.03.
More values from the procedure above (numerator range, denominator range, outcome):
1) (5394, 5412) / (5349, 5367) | 1.08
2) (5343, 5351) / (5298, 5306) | 1.07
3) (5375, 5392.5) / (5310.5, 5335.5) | 1.04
